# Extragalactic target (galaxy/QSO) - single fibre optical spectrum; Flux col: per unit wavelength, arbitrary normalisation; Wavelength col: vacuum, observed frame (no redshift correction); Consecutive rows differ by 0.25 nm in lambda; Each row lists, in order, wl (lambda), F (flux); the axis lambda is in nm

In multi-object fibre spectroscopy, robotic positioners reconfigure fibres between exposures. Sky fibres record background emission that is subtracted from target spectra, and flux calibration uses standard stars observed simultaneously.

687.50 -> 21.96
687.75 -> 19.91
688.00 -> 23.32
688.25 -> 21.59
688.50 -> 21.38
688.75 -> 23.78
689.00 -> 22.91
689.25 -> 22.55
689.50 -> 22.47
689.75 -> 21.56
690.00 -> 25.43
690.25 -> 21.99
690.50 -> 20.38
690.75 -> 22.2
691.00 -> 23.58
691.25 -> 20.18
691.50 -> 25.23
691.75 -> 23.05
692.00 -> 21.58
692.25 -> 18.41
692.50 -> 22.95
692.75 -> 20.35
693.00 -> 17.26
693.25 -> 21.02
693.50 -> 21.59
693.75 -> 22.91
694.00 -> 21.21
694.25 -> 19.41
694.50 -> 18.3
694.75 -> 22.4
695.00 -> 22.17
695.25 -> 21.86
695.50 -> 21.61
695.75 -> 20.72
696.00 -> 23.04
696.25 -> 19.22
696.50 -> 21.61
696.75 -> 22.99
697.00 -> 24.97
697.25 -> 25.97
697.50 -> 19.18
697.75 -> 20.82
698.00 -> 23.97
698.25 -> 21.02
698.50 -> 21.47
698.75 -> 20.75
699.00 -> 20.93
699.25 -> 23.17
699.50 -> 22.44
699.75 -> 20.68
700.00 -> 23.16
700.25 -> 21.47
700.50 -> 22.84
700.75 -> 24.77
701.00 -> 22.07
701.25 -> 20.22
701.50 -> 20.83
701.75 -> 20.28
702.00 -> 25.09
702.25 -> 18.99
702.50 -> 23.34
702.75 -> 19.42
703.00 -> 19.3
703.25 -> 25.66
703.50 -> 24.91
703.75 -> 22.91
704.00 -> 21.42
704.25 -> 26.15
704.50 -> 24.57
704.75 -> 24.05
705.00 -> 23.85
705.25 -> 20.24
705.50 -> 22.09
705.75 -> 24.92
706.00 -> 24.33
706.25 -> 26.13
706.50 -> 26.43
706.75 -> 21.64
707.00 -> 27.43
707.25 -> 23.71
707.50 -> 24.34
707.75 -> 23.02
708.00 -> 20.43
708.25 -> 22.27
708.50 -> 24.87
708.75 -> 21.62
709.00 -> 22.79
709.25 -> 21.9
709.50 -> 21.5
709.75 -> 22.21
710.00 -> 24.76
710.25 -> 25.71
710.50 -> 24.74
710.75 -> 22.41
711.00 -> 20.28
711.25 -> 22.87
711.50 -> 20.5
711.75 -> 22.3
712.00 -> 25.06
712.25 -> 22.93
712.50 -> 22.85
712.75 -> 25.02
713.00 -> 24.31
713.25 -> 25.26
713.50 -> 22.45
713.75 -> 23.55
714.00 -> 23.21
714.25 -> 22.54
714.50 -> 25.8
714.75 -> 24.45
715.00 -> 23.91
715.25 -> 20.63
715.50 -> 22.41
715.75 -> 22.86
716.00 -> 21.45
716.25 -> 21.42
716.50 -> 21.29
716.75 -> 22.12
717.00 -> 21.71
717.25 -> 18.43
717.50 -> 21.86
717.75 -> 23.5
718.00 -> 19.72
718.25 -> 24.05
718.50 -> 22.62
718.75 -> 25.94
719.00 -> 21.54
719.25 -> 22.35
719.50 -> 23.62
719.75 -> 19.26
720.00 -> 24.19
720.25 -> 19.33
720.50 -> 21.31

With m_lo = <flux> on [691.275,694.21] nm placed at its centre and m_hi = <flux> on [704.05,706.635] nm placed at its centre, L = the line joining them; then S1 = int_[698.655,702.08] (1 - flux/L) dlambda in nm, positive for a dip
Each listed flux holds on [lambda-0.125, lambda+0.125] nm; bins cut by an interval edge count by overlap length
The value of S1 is 0.153 nm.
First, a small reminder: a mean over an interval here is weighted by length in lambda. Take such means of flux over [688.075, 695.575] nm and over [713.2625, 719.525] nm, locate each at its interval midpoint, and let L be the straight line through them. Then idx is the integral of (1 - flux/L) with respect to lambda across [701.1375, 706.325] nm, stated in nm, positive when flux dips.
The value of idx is -0.15 nm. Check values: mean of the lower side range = 21.7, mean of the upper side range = 22.6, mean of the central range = 22.8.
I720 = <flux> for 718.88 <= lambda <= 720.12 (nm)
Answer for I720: 22.2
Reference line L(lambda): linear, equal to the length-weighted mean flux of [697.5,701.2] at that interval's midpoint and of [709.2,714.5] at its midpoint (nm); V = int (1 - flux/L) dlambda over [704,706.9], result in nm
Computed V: -0.17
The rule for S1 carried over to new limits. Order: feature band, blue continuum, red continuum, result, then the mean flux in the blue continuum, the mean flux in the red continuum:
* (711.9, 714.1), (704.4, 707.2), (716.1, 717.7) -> -0.16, 24.1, 21.3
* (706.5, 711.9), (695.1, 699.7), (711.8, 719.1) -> -0.11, 22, 22.9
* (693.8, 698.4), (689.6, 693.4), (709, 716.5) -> 0.06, 21.7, 23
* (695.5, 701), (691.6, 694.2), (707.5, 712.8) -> -0.14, 21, 22.9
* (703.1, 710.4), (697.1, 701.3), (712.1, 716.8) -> -0.34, 22.1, 23.1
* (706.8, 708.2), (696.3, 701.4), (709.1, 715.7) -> -0.05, 22.2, 23.2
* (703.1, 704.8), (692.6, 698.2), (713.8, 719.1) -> -0.18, 21.5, 22.5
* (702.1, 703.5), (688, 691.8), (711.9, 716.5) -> 0.07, 22.6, 23.3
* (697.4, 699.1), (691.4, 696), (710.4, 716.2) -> 0.04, 21.3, 23.1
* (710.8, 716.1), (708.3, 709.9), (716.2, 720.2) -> -0.19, 22.5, 22.1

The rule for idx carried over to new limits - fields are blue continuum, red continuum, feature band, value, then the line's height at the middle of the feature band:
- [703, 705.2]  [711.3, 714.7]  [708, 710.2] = 0.09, 23.6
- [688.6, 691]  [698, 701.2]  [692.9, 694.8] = 0.16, 22.4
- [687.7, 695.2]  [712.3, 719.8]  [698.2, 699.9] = 0.04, 22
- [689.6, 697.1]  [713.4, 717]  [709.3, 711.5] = -0.04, 22.5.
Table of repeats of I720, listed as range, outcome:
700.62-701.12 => 23.4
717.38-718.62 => 22.4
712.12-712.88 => 23.6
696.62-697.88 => 22.8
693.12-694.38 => 21.2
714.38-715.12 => 24.7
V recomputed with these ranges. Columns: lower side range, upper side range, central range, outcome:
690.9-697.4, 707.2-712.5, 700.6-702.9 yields 0.06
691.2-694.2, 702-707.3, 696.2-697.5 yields -0.05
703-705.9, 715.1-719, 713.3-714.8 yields -0.09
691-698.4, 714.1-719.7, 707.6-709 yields -0.03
